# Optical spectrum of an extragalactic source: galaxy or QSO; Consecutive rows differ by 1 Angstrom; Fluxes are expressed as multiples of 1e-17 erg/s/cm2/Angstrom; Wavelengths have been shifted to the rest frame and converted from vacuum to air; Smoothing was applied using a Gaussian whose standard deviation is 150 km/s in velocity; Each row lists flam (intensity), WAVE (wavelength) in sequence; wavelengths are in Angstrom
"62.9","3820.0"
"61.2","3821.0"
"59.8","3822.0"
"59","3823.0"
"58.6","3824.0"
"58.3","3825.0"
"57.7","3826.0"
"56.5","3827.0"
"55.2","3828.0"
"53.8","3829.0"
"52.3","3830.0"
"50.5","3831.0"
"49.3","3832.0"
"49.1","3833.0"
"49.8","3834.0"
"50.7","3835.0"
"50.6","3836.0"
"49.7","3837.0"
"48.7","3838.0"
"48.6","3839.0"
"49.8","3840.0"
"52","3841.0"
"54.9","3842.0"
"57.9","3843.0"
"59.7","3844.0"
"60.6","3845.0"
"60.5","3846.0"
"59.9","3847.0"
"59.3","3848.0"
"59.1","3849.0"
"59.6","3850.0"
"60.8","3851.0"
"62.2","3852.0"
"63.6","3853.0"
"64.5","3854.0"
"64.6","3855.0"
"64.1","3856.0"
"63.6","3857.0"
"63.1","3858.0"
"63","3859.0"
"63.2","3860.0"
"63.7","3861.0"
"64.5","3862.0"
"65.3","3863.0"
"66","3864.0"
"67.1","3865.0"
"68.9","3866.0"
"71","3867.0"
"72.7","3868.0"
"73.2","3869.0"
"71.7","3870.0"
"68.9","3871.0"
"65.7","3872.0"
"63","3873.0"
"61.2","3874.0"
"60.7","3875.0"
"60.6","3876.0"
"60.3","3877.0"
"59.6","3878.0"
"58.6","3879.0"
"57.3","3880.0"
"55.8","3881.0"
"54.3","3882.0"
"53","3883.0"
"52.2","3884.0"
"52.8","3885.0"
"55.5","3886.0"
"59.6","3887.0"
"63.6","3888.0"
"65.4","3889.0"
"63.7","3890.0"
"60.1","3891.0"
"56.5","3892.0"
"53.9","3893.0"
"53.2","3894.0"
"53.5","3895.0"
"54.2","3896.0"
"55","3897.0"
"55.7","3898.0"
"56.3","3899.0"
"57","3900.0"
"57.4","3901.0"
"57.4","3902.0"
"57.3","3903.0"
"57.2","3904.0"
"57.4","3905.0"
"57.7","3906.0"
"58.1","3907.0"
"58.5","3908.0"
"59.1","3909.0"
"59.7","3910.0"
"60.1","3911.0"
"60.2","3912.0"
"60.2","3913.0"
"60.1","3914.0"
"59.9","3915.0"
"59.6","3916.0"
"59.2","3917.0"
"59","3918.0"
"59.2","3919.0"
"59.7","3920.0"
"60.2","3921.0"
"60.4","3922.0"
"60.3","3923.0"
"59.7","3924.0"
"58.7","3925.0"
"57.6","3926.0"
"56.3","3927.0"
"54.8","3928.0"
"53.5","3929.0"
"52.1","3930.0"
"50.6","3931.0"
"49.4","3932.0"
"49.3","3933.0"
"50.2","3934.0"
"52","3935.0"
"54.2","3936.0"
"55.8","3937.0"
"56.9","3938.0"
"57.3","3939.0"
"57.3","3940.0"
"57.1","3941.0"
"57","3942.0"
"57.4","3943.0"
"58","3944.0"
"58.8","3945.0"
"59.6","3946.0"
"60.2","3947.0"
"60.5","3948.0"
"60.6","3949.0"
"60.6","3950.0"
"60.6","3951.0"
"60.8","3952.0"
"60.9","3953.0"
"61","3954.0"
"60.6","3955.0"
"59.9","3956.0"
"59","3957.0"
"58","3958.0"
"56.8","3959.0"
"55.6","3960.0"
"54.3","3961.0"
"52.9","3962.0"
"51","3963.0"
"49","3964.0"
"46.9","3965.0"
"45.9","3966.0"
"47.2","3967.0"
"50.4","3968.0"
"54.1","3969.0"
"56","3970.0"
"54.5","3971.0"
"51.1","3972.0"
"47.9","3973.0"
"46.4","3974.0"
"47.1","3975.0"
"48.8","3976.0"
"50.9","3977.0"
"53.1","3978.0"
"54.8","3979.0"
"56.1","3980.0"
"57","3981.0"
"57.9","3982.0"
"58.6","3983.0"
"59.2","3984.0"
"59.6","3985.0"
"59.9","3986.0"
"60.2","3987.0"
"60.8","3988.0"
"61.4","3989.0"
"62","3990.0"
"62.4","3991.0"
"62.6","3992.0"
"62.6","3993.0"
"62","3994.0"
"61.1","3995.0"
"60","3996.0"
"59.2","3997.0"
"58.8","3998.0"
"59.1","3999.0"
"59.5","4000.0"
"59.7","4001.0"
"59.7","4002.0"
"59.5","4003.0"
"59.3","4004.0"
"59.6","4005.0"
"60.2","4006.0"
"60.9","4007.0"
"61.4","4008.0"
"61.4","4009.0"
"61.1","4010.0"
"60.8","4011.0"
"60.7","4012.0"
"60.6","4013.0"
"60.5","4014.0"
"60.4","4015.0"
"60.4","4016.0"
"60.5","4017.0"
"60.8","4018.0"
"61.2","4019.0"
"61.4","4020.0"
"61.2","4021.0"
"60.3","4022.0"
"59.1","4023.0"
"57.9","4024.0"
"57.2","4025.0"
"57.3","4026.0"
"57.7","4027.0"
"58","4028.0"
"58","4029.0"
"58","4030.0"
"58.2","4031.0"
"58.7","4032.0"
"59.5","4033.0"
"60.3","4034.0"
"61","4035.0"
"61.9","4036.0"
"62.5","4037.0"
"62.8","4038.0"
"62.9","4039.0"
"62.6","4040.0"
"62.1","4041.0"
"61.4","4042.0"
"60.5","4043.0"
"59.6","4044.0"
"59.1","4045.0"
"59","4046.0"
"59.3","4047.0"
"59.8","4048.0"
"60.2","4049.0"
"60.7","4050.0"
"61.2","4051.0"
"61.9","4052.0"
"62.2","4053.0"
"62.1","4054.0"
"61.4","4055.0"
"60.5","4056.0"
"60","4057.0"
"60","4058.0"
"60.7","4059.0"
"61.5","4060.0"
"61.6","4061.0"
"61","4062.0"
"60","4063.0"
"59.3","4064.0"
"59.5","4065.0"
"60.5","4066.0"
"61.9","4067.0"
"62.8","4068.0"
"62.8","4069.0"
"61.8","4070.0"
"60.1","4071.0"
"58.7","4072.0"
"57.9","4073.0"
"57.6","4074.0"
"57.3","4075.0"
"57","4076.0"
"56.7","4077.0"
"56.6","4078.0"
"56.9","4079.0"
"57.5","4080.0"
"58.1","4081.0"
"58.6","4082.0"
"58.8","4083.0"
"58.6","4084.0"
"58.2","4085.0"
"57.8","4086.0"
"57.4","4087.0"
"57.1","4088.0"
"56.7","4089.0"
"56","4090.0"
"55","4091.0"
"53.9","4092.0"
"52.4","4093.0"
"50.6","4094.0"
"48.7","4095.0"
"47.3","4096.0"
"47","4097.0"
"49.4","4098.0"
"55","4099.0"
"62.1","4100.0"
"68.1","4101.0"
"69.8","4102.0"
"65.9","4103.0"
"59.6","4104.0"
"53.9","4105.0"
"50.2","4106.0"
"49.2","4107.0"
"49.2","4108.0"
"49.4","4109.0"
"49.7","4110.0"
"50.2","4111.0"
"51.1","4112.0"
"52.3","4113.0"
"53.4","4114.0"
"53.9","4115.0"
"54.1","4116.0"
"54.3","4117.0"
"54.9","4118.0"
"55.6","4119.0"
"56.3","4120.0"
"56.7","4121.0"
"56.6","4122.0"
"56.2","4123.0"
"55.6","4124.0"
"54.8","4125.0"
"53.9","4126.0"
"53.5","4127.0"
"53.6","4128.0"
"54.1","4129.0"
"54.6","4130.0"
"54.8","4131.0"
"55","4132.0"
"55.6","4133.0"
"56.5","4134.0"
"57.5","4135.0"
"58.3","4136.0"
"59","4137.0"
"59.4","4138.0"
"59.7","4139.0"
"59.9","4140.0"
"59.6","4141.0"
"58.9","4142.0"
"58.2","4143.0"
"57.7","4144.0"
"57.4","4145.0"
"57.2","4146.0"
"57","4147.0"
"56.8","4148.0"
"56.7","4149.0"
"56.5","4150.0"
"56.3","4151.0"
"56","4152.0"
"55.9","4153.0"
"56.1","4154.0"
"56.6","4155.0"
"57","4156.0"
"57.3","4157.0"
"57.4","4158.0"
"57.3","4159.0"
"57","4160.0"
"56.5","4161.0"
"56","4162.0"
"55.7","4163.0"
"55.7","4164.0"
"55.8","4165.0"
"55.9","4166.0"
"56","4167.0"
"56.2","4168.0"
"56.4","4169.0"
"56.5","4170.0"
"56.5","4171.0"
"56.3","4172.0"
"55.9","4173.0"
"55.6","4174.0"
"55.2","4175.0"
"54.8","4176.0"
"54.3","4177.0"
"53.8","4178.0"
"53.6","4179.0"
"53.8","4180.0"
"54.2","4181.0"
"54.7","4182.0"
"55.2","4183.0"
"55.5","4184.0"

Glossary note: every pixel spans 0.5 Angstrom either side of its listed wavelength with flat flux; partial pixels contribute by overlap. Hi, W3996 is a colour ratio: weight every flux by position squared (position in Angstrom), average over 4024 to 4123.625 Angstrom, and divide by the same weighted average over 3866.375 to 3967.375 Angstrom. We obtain 1.08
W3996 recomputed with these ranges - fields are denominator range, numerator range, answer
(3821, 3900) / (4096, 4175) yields 1.09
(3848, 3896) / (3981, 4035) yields 1.04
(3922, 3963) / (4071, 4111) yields 1.06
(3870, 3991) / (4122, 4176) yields 1.11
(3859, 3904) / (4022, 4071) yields 1.08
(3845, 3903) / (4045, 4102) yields 1.06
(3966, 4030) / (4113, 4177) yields 1.04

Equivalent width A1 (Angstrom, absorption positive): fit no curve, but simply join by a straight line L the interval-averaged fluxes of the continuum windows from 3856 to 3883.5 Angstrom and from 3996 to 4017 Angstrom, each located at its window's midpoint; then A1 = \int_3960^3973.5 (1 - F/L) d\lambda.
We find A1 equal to 2.2 Angstrom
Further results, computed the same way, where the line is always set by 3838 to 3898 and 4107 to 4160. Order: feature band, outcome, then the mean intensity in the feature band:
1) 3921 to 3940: 1.3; 55.1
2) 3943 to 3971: 1.2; 56.3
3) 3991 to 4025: -1.4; 60.4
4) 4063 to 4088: -0.9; 58.8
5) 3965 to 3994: 1.6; 55.3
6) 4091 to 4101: 0.6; 52.8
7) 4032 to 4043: -0.8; 61.5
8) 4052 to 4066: -0.9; 60.8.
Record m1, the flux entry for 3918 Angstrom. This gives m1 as 59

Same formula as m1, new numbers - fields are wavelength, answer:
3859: 63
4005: 59.6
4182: 54.7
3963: 51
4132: 55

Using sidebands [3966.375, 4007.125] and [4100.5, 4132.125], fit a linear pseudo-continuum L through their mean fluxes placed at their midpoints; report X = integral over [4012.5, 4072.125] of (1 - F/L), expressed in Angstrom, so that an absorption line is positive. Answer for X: -4.5 Angstrom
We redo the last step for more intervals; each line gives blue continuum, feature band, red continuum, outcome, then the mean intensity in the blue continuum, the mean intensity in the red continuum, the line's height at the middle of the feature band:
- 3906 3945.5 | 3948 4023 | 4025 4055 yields 1.37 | 57.1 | 60.3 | 58.8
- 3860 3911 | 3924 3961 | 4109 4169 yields 1.47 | 60.2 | 55.9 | 59.3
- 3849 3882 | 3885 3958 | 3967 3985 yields 0.75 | 63.8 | 53.2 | 58.4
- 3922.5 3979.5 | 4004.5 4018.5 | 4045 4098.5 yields -1.02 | 54.9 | 58.1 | 56.5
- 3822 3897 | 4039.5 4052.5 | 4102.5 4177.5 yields -0.85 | 59.1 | 55.7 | 56.9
